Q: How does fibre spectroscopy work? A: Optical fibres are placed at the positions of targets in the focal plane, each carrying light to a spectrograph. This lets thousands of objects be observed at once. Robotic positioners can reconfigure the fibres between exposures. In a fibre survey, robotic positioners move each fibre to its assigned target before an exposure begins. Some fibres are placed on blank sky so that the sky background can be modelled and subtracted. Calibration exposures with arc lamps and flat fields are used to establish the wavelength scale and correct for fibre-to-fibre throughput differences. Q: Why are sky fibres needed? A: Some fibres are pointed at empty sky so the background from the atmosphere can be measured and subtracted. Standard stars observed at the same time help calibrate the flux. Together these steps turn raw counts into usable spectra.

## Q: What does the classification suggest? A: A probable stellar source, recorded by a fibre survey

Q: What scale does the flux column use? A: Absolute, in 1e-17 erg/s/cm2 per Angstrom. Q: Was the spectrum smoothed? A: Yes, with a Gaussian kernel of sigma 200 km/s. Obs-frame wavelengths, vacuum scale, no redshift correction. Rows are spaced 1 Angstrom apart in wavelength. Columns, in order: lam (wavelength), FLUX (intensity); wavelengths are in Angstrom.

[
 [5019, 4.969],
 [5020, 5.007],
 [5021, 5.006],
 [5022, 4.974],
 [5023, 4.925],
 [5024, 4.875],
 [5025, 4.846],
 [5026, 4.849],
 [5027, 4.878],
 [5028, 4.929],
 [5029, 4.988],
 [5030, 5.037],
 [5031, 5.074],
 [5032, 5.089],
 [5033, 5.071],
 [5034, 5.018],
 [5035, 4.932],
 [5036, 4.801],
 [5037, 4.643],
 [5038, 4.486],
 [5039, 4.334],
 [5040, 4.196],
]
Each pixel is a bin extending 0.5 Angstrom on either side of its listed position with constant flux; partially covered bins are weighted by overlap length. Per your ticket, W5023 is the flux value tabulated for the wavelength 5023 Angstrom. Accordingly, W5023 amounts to 4.925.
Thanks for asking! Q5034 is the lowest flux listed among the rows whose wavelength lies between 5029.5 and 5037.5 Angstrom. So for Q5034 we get 4.643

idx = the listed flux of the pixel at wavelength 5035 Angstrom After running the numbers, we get 4.932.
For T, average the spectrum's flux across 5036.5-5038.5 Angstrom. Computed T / 4.56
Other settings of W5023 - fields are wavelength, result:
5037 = 4.643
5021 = 5.006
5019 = 4.969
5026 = 4.849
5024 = 4.875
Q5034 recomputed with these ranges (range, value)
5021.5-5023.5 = 4.925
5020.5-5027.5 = 4.846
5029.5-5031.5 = 5.037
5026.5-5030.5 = 4.878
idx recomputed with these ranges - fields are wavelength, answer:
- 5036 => 4.801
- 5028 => 4.929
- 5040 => 4.196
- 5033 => 5.071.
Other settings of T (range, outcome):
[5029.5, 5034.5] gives 5.06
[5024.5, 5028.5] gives 4.88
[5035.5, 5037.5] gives 4.72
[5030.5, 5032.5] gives 5.08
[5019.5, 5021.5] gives 5.01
